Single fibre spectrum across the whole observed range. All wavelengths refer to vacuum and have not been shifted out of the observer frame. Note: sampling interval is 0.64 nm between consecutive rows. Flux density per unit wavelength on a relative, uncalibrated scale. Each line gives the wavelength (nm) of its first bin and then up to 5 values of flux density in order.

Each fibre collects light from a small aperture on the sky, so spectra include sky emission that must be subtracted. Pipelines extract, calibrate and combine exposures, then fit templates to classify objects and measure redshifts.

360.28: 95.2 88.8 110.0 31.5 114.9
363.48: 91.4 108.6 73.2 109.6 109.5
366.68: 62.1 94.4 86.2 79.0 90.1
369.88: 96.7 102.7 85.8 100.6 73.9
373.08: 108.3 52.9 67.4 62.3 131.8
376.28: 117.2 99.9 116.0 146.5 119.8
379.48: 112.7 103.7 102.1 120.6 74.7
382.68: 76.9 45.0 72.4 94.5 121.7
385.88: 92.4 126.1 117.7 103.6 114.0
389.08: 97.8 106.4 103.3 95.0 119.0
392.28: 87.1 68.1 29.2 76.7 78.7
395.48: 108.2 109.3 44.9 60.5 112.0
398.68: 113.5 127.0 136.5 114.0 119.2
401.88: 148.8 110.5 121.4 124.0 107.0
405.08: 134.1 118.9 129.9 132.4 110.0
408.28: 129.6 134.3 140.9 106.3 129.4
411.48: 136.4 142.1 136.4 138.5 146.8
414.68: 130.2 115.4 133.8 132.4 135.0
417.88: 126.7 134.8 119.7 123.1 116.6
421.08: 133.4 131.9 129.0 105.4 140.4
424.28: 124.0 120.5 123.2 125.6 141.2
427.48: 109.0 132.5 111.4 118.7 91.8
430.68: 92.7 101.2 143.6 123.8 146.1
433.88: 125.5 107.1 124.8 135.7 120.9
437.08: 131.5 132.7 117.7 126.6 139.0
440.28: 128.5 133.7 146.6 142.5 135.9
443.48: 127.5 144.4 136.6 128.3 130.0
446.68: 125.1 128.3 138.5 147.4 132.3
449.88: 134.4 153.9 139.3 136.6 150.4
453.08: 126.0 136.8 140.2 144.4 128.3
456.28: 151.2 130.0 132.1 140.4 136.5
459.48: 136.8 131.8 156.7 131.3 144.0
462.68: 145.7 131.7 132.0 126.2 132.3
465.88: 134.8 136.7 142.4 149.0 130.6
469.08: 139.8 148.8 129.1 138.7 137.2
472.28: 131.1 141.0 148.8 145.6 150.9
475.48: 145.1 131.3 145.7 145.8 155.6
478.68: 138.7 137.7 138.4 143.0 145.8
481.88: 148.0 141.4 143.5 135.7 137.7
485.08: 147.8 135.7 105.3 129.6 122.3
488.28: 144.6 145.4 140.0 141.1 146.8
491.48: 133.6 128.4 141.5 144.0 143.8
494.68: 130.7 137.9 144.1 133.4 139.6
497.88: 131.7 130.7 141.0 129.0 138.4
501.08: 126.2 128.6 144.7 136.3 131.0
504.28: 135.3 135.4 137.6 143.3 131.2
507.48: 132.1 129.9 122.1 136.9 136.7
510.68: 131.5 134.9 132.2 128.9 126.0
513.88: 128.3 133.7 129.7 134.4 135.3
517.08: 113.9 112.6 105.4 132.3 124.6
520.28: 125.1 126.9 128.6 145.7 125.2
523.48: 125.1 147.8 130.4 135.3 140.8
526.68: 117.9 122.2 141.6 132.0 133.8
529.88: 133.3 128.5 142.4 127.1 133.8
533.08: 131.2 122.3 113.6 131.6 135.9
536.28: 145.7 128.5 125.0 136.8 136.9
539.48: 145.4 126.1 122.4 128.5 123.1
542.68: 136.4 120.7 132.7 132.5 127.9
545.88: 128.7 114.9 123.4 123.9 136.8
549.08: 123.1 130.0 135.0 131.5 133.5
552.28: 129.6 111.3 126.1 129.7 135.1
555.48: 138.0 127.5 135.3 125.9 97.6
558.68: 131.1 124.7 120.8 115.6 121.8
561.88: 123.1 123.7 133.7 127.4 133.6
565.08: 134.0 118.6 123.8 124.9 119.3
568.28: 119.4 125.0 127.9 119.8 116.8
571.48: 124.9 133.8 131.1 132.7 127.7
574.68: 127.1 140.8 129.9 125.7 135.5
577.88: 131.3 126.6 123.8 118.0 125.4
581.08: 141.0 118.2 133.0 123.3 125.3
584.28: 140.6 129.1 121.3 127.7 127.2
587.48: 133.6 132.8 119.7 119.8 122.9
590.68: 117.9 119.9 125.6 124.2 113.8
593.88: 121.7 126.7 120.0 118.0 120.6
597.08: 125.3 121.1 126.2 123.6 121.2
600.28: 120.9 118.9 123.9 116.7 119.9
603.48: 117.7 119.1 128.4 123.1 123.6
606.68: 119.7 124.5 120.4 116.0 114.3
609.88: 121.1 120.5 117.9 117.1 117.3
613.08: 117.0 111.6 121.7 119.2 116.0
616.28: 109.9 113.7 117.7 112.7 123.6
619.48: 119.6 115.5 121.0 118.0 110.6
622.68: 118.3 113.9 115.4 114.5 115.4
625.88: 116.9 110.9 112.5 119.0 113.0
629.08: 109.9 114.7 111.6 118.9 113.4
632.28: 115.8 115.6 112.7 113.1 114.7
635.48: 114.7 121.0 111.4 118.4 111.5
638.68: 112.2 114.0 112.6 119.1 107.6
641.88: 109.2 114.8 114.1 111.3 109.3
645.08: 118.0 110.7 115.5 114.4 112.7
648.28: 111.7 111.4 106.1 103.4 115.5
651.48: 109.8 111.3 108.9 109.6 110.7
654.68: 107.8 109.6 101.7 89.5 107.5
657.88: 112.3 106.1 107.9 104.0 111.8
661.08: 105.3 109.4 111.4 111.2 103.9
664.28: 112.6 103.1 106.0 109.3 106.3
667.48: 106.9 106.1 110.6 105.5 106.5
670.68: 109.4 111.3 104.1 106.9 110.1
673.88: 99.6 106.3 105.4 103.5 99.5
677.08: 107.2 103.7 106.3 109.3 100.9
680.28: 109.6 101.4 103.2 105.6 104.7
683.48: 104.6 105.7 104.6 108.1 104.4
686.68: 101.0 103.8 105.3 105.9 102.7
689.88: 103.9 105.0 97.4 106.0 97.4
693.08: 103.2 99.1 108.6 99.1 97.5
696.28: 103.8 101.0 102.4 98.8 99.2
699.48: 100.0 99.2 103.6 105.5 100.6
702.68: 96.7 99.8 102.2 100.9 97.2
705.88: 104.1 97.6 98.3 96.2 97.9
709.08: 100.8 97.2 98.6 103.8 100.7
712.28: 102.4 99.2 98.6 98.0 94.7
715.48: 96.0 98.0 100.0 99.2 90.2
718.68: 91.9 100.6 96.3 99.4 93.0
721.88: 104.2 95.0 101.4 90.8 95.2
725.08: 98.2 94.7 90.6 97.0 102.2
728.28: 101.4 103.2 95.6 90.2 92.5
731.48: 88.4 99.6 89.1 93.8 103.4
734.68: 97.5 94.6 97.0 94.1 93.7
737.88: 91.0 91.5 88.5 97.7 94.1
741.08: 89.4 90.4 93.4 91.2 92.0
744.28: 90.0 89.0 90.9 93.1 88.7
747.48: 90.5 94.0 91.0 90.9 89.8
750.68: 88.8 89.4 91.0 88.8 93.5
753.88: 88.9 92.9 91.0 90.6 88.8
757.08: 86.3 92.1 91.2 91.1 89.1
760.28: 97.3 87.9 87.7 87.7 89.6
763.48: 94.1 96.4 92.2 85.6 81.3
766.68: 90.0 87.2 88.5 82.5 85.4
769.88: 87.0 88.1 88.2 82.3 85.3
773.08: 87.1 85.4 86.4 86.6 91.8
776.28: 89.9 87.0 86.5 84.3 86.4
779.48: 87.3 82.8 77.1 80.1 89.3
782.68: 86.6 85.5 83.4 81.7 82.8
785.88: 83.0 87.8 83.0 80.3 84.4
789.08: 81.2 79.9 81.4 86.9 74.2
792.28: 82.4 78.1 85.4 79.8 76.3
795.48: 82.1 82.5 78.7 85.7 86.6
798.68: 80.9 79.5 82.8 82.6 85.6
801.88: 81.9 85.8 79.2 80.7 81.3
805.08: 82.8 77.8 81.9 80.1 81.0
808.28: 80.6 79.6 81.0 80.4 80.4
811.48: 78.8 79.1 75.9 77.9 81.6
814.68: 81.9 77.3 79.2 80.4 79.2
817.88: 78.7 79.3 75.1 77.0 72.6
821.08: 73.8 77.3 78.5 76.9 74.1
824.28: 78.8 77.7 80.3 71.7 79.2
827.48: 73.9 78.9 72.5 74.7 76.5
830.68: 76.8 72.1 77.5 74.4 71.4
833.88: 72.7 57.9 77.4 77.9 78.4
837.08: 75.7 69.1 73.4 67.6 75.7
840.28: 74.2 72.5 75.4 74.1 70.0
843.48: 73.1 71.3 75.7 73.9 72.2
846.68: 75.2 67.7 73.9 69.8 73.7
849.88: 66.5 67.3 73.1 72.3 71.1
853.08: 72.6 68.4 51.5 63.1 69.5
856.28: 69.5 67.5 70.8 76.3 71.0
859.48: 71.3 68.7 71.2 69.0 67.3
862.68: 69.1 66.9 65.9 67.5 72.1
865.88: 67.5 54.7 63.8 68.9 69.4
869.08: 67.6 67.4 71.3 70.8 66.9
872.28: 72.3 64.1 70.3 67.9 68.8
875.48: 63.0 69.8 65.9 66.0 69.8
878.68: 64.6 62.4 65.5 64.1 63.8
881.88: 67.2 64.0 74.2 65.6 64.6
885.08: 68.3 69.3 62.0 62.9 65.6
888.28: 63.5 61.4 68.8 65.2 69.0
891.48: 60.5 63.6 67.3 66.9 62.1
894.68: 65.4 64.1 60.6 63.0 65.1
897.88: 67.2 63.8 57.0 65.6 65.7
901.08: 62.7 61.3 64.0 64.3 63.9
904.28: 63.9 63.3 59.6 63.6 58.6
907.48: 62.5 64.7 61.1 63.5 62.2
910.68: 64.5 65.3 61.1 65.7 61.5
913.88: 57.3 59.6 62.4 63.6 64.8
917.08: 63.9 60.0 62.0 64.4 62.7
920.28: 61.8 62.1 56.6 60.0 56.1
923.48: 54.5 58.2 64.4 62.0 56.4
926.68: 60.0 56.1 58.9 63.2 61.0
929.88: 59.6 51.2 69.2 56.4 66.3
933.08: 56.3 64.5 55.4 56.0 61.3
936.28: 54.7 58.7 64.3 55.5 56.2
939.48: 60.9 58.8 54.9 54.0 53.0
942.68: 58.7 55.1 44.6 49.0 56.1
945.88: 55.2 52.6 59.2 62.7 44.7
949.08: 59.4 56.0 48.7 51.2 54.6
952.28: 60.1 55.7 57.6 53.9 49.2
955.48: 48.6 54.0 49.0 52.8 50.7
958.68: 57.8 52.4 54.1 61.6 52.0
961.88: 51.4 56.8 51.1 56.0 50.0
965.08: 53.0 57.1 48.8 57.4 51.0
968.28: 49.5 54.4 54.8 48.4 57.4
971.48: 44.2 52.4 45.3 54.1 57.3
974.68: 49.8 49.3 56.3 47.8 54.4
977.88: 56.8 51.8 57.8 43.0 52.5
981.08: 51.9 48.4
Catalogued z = 0.00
